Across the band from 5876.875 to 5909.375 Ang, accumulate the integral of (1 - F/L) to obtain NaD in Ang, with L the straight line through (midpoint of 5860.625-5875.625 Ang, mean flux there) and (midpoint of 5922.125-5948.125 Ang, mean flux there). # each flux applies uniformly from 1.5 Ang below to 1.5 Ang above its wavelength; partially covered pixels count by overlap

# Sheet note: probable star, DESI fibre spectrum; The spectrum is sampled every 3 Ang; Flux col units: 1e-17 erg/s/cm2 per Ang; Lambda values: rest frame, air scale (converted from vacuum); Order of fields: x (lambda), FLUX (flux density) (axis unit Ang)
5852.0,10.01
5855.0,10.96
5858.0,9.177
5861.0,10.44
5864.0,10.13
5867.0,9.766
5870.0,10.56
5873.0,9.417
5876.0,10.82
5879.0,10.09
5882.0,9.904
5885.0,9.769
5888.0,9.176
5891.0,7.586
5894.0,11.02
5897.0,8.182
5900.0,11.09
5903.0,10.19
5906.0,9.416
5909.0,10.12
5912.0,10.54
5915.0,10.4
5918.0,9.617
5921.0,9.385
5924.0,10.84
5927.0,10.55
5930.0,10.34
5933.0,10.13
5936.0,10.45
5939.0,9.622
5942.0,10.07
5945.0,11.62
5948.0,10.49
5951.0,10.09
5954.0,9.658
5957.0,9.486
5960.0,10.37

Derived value 1.7 Ang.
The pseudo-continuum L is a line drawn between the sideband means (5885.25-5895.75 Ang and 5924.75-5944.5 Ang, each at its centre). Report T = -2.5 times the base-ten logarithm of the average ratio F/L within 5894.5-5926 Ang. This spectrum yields -0.03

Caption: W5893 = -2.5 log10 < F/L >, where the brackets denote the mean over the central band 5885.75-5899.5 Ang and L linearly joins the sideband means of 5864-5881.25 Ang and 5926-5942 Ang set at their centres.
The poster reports 0.11 mag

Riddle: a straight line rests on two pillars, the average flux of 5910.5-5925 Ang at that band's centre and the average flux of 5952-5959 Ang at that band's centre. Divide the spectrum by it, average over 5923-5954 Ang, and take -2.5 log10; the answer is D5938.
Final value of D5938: -0.05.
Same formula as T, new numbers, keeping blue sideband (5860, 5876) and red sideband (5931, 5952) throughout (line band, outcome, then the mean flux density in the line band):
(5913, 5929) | 0.012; 10.2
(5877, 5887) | 0.026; 9.93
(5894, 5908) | 0.038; 9.87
